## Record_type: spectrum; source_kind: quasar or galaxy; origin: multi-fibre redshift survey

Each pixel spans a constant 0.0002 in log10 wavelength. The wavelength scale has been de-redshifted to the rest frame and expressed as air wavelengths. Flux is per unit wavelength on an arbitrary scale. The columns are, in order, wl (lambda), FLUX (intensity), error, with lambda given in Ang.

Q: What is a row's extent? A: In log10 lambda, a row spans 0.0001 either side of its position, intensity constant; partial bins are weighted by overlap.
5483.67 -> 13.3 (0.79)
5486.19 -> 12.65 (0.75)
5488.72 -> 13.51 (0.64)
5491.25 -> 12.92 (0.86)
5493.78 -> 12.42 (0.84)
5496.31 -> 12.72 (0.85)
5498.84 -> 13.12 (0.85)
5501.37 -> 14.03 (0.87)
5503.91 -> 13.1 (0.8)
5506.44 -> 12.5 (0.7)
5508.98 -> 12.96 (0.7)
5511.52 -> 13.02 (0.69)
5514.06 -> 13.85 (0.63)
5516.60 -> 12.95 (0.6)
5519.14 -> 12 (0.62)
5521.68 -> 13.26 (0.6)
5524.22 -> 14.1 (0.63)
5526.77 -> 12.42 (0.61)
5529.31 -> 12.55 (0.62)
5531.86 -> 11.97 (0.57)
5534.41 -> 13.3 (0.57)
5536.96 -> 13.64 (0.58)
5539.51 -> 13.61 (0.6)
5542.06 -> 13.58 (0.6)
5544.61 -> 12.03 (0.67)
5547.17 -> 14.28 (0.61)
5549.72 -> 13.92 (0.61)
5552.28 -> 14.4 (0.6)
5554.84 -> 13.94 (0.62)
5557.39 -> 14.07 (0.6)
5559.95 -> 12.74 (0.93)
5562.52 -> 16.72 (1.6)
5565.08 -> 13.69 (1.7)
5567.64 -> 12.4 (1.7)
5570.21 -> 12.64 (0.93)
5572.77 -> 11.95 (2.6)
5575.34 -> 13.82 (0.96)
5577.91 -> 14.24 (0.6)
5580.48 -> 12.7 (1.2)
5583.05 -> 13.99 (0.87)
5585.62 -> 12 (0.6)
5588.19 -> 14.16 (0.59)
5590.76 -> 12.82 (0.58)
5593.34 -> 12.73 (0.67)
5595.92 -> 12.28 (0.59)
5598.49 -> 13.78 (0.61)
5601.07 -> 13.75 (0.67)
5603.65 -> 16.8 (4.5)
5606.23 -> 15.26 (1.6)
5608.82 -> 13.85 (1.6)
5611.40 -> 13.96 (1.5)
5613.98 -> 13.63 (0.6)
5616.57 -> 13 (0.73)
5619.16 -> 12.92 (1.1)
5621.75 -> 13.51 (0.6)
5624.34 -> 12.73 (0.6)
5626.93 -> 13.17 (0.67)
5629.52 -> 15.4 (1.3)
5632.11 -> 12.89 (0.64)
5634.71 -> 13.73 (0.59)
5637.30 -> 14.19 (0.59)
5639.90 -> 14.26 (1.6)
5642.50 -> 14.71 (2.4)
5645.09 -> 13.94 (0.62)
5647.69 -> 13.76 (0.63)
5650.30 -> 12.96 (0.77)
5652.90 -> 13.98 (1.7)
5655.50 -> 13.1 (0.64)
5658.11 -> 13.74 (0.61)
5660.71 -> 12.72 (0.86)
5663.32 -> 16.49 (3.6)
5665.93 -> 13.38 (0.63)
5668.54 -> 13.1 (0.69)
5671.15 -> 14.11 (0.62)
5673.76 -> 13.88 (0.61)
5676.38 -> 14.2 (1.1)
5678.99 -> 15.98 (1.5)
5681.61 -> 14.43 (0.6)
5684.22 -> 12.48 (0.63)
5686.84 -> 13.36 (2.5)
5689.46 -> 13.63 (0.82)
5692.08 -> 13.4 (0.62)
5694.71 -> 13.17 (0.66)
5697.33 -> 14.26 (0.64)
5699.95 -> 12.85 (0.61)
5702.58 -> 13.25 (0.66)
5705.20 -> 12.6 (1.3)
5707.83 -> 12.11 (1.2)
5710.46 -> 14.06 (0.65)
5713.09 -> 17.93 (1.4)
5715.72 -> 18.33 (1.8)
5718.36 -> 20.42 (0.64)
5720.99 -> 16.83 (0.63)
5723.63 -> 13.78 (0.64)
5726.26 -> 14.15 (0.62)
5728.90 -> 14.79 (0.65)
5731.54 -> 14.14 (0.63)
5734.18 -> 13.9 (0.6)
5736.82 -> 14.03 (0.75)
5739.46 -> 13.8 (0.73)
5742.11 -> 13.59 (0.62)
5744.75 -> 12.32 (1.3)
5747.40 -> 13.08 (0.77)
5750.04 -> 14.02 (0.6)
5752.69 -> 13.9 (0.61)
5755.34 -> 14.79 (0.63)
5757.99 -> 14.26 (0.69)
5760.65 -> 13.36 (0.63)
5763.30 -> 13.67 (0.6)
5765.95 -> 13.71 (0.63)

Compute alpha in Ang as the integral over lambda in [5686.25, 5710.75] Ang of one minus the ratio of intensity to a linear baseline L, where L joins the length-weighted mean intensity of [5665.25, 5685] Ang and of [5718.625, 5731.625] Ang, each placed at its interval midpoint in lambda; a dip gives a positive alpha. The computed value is 2.3 Ang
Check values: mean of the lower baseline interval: 14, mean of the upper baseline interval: 15.3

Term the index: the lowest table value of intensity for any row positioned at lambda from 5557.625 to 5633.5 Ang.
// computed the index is 11.95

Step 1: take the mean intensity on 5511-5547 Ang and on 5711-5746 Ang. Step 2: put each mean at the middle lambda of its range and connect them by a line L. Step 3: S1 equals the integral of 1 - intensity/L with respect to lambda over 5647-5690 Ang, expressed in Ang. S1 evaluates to 2.1 Ang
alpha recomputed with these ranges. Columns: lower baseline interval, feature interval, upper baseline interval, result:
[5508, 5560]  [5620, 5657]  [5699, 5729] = 1.6 Ang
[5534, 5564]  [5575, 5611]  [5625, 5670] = 0.3 Ang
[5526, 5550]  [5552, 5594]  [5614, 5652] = -0.5 Ang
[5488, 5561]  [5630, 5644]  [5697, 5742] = 0.1 Ang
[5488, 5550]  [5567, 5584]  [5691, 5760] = 0.4 Ang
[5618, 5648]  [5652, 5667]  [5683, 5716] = -0.1 Ang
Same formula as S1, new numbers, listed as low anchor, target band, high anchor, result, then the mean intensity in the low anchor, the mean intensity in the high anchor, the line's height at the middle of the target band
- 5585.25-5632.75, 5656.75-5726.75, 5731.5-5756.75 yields -3.5 Ang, 13.7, 13.7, 13.7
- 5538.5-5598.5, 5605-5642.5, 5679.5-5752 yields -0.1 Ang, 13.4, 14.3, 13.7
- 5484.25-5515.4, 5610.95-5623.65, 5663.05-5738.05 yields 0.5 Ang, 13.1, 14.4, 13.9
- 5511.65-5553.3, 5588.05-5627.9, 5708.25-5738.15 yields 1.4 Ang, 13.2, 15.6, 14.2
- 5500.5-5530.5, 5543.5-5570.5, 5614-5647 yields -1.0 Ang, 13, 13.7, 13.3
